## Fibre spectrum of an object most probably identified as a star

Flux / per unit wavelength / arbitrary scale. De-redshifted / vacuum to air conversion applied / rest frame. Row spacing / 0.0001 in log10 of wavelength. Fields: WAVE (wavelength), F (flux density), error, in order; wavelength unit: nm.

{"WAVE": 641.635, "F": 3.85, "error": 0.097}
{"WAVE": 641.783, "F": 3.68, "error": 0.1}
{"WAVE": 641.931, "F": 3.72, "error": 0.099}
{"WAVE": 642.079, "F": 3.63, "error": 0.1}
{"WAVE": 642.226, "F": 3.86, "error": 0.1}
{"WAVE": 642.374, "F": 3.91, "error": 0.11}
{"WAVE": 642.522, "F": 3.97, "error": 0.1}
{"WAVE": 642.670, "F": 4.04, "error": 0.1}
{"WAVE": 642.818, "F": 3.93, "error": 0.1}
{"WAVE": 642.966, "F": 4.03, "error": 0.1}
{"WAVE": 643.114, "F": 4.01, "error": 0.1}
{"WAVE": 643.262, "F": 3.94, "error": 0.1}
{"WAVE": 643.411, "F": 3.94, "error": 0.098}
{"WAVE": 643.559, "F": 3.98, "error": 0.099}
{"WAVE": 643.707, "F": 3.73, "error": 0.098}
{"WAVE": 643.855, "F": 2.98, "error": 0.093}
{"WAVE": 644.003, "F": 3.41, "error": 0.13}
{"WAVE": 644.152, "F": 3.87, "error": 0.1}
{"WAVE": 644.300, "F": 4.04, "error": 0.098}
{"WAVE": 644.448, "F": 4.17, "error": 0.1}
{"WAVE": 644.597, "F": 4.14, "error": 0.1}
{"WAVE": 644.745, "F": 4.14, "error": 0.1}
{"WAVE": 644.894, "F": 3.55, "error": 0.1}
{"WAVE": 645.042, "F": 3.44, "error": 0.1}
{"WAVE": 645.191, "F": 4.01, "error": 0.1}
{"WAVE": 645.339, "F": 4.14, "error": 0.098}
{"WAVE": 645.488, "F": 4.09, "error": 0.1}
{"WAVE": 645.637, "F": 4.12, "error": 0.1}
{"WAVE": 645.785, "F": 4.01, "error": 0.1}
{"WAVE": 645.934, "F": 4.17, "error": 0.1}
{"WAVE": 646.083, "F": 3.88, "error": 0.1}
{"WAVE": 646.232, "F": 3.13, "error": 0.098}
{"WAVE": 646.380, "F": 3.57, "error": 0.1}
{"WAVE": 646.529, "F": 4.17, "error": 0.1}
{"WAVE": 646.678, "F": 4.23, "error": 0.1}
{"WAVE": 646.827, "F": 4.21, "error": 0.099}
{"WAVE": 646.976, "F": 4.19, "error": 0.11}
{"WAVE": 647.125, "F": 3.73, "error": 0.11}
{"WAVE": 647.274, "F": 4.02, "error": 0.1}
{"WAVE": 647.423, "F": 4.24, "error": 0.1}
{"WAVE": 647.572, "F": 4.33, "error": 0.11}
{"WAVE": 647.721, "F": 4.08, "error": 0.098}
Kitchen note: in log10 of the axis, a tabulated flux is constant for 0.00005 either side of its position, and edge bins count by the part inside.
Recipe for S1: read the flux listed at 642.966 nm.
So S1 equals 4.03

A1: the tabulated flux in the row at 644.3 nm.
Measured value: 4.04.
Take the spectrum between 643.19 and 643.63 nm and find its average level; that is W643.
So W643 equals 3.95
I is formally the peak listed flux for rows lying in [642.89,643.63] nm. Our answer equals 4.03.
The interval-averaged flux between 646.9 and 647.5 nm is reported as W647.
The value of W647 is 4.05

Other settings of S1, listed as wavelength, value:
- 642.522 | 3.97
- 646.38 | 3.57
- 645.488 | 4.09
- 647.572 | 4.33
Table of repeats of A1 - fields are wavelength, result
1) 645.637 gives 4.12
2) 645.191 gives 4.01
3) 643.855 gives 2.98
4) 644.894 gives 3.55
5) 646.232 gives 3.13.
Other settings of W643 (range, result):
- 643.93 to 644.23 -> 3.64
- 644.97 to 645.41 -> 3.86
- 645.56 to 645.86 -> 4.07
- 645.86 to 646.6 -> 3.78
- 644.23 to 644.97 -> 4.01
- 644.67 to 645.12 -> 3.71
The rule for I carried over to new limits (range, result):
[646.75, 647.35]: 4.21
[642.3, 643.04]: 4.04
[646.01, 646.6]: 4.17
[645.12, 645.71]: 4.14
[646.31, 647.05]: 4.23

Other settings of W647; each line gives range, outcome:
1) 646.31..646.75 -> 3.99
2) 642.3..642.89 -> 3.96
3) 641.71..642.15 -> 3.67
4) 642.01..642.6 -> 3.85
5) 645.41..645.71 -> 4.1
